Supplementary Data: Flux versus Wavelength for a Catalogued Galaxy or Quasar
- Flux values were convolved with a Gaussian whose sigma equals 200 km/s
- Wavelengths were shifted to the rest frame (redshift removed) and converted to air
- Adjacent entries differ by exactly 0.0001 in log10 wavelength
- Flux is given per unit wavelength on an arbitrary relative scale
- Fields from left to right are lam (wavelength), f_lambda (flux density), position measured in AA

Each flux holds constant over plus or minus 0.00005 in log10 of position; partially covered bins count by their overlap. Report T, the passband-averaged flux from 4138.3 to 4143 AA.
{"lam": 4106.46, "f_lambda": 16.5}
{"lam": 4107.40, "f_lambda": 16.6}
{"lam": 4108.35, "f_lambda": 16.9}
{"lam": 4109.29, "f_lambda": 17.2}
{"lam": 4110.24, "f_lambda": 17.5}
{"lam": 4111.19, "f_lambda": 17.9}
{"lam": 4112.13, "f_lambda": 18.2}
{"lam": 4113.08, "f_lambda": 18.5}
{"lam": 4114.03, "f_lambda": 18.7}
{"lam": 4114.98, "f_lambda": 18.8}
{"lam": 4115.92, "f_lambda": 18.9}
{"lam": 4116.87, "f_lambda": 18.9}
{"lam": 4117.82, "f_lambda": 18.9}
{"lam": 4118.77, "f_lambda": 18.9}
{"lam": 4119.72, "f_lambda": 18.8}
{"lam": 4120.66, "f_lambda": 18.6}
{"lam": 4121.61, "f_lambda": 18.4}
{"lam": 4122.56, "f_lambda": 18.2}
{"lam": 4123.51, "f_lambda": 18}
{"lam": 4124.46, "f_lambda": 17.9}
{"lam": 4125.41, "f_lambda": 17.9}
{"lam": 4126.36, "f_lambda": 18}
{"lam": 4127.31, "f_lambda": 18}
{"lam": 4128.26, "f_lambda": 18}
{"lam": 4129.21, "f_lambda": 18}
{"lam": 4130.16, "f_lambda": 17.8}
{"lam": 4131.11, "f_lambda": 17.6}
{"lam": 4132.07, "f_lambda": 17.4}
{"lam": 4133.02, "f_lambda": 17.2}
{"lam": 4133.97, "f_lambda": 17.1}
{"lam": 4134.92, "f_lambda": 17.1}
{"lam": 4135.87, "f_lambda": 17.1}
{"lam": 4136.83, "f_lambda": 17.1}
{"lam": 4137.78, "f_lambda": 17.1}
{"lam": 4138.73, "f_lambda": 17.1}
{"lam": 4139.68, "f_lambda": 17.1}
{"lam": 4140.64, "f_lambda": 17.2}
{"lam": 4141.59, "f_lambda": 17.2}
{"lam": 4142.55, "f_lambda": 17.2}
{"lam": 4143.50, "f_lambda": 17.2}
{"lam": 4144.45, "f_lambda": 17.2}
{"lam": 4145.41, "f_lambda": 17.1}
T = 17.1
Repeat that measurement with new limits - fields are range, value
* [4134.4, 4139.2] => 17.1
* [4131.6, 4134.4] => 17.3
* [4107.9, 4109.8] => 17.1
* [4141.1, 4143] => 17.2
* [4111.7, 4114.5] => 18.4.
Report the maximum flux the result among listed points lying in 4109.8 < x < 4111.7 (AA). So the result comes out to 17.9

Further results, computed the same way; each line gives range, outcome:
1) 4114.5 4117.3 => 18.9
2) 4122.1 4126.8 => 18.2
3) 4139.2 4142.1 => 17.2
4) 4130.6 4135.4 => 17.6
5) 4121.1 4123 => 18.4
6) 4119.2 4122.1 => 18.8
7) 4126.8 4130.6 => 18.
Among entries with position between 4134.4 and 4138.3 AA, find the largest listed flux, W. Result 17.1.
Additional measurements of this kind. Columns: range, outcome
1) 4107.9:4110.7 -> 17.5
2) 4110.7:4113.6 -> 18.5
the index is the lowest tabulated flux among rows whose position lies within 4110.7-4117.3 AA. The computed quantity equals 17.9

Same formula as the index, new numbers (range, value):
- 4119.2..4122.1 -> 18.4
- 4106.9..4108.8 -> 16.6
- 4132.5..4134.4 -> 17.1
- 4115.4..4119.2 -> 18.9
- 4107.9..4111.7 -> 16.9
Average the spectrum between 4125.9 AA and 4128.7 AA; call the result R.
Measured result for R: 18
